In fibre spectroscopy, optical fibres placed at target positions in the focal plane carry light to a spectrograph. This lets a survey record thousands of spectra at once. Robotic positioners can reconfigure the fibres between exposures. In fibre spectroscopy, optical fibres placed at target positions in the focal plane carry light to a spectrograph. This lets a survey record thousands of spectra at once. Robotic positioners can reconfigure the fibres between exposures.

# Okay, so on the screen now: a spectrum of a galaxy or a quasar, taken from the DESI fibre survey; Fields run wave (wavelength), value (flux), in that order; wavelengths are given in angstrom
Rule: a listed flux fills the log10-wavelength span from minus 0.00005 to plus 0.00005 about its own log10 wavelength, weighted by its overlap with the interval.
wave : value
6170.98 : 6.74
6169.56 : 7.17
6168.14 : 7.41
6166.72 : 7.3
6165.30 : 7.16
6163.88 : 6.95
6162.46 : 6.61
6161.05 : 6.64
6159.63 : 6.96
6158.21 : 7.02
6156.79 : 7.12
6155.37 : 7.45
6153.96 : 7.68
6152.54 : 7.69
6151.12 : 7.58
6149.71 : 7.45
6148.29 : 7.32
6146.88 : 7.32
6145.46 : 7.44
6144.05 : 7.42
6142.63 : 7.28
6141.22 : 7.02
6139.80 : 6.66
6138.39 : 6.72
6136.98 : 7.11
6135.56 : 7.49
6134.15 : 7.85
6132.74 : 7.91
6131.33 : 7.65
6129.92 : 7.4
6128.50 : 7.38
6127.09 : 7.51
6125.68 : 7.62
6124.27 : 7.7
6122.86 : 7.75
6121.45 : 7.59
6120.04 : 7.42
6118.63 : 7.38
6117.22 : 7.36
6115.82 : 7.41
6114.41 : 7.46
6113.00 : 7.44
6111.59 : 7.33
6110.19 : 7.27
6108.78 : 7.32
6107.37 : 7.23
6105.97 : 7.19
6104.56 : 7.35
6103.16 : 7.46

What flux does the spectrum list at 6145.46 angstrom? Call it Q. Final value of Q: 7.44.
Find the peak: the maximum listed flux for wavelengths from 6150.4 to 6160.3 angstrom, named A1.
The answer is 7.69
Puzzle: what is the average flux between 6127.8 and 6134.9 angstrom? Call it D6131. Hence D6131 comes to 7.64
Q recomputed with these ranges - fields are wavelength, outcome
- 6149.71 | 7.45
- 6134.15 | 7.85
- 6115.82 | 7.41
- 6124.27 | 7.7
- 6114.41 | 7.46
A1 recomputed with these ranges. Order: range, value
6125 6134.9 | 7.91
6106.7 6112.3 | 7.33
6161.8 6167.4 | 7.3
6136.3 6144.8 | 7.42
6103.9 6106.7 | 7.35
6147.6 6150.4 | 7.45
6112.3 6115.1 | 7.46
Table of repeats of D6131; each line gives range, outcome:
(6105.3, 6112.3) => 7.27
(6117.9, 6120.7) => 7.39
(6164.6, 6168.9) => 7.29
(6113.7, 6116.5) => 7.42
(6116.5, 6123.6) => 7.51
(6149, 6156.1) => 7.57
